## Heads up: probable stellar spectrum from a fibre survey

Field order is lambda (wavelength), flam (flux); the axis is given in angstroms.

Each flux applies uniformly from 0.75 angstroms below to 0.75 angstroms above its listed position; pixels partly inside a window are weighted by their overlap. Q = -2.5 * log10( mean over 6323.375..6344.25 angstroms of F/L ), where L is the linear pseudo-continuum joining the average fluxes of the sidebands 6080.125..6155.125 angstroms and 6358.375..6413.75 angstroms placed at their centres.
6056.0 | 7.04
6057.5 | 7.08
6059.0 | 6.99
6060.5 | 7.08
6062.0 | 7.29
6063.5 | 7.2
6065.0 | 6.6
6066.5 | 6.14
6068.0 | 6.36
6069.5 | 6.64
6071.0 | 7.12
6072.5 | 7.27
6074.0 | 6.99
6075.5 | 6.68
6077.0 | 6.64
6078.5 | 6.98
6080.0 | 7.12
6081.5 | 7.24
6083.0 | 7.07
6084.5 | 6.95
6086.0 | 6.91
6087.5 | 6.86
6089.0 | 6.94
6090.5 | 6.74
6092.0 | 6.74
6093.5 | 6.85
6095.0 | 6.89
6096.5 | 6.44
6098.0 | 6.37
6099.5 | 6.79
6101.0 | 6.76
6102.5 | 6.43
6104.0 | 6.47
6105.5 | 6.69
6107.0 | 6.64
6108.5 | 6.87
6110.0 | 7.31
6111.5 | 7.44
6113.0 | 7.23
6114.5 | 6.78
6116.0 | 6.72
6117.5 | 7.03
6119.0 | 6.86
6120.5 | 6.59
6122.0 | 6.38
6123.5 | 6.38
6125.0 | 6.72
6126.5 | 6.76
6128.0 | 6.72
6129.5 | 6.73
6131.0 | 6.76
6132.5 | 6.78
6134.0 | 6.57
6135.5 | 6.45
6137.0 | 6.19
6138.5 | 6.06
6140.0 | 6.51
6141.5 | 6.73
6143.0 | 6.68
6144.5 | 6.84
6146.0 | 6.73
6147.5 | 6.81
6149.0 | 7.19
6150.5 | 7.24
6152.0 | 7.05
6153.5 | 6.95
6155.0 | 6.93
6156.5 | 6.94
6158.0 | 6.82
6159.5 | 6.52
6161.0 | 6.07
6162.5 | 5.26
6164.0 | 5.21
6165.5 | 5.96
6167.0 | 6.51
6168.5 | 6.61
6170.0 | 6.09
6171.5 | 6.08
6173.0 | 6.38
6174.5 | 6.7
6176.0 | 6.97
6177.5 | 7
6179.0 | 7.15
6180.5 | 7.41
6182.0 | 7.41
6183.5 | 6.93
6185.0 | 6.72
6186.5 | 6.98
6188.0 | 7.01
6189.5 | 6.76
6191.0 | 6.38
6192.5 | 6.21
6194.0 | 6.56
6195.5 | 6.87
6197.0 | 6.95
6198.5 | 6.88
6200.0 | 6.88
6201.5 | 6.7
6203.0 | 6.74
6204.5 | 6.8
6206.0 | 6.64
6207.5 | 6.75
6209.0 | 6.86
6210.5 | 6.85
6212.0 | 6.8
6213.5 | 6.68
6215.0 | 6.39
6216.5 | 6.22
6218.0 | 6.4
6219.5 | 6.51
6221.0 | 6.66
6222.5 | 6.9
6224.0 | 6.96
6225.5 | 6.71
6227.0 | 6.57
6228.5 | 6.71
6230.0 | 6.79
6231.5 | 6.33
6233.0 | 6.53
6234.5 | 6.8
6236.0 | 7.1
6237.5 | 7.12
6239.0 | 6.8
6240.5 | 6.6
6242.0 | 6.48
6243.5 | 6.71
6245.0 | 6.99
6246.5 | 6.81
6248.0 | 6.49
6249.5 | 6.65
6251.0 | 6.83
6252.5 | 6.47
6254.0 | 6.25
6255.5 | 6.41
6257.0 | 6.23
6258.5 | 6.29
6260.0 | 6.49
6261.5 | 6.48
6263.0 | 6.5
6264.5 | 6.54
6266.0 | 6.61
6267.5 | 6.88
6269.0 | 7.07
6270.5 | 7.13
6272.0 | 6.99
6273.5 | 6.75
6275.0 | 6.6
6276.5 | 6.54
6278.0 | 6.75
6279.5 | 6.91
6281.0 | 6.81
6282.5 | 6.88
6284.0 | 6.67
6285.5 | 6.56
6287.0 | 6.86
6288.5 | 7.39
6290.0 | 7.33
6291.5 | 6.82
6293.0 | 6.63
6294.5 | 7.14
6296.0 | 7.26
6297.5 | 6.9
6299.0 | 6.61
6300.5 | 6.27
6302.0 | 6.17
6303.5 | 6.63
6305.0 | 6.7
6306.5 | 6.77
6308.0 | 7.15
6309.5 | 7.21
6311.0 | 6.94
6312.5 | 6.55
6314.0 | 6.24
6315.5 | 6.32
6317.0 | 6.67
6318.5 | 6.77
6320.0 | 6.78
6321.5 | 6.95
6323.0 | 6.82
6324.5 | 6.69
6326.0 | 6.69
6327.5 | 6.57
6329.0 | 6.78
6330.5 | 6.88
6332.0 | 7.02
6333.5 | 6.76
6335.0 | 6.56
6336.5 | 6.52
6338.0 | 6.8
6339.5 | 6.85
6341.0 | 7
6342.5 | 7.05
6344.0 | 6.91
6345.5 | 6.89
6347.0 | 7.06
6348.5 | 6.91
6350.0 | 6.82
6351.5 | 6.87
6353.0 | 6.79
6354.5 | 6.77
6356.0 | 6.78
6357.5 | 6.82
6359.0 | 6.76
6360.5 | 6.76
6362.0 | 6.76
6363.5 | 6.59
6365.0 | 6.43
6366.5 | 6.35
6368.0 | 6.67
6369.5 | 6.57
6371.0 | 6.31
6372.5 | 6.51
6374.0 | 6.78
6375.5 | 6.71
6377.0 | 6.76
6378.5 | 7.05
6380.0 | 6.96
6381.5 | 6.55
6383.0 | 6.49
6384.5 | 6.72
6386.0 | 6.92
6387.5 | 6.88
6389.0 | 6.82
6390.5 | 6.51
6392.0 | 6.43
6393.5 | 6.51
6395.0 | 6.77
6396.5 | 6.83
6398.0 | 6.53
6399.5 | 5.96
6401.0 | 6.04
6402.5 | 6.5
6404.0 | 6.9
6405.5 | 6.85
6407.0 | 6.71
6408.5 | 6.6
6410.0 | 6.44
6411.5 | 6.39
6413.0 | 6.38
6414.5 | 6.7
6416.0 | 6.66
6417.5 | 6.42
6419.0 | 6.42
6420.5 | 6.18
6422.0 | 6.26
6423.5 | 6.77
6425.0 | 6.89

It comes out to -0.023 mag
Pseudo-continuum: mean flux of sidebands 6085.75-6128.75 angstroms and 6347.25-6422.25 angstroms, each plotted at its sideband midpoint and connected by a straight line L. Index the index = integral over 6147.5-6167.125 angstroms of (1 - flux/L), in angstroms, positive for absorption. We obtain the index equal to 0.6 angstroms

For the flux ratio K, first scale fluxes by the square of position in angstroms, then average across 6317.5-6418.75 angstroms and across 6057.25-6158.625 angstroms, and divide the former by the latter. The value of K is 1.07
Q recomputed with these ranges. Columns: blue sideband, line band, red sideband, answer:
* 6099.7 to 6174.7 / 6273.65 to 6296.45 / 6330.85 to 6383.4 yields -0.025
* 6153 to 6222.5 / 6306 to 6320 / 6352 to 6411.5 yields -0.016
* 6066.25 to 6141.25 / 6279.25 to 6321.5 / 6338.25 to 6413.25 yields -0.013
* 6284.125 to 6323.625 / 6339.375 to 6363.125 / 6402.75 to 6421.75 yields -0.029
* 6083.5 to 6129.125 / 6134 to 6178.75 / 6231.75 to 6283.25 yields 0.034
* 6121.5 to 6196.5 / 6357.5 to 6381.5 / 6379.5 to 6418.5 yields -0.011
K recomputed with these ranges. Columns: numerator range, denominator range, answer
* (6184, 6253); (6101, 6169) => 1.04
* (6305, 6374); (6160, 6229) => 1.07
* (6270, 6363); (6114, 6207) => 1.07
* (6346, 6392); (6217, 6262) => 1.06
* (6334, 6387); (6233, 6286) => 1.04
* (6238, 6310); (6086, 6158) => 1.05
